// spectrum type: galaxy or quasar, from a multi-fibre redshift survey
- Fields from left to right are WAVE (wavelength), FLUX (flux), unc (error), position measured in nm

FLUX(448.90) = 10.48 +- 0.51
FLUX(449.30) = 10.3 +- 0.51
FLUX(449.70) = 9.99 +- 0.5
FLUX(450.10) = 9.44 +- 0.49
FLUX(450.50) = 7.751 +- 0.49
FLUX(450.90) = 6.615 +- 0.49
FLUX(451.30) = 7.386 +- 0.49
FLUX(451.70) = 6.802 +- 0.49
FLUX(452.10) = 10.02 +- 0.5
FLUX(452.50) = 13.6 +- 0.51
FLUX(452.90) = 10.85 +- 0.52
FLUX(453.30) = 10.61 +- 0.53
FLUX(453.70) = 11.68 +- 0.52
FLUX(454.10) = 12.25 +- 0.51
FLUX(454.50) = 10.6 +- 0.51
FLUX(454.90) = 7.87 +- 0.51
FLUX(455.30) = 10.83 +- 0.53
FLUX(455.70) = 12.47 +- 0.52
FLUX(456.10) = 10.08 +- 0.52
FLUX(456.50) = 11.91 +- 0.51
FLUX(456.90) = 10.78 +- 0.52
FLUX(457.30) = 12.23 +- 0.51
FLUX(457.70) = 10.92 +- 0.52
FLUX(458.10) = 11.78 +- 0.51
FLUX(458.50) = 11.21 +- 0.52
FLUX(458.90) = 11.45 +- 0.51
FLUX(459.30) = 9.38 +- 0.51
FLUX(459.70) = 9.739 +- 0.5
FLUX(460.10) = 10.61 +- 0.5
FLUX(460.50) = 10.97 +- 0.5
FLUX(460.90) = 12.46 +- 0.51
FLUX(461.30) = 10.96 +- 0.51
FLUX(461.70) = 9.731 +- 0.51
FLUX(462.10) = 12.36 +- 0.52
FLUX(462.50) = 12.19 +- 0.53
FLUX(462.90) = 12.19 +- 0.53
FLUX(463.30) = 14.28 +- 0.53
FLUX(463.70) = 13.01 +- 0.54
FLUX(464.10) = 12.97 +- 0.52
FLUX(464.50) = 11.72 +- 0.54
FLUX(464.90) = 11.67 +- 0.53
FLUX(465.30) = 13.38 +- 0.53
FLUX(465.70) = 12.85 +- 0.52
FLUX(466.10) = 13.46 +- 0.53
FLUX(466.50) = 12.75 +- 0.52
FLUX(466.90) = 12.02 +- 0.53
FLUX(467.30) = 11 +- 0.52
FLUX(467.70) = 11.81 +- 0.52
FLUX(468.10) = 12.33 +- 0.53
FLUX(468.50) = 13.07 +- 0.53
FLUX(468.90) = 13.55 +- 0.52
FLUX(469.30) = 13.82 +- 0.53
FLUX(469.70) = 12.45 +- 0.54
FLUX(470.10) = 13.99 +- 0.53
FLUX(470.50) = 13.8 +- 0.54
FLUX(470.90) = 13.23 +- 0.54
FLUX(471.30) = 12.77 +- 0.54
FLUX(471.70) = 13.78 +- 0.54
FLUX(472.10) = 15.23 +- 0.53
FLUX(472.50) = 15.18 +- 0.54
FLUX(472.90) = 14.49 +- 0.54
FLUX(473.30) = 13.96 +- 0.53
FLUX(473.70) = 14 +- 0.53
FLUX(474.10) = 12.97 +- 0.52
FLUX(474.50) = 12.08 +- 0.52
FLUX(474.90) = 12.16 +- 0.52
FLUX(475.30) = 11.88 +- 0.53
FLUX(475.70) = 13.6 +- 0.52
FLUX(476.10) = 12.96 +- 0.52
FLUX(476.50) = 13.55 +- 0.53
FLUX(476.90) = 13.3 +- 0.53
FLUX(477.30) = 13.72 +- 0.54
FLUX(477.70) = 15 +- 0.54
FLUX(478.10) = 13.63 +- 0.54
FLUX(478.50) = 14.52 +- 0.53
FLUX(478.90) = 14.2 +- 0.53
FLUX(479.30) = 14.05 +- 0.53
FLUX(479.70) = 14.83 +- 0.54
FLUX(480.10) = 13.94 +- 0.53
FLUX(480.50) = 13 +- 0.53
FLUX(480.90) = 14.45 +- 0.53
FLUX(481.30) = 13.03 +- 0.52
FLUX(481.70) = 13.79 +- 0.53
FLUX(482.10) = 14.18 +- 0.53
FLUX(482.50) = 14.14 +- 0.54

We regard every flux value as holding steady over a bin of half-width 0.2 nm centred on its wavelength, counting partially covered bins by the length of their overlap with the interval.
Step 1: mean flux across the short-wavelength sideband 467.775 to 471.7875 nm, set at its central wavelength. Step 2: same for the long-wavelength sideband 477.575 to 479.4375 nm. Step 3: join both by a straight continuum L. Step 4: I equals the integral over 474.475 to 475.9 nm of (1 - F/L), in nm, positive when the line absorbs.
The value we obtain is 0.14 nm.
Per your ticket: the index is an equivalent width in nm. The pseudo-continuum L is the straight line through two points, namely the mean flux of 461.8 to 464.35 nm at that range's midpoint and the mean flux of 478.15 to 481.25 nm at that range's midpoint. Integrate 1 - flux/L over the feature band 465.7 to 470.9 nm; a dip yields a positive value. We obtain 0.11 nm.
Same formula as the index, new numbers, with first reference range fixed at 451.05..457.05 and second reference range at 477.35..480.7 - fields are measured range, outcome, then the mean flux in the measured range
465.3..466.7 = -0.097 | 13.1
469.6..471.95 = -0.089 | 13.4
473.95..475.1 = 0.093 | 12.4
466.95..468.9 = 0.048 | 12.2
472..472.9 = -0.128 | 15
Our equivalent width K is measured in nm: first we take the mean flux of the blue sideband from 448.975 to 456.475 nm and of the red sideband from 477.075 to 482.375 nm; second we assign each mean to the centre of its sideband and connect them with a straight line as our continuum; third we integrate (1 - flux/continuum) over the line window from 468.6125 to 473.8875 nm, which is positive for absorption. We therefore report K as -0.45 nm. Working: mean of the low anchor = 10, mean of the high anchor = 14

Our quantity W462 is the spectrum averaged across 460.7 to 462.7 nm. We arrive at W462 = 11.5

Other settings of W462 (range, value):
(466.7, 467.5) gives 11.5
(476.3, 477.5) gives 13.5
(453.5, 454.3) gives 12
